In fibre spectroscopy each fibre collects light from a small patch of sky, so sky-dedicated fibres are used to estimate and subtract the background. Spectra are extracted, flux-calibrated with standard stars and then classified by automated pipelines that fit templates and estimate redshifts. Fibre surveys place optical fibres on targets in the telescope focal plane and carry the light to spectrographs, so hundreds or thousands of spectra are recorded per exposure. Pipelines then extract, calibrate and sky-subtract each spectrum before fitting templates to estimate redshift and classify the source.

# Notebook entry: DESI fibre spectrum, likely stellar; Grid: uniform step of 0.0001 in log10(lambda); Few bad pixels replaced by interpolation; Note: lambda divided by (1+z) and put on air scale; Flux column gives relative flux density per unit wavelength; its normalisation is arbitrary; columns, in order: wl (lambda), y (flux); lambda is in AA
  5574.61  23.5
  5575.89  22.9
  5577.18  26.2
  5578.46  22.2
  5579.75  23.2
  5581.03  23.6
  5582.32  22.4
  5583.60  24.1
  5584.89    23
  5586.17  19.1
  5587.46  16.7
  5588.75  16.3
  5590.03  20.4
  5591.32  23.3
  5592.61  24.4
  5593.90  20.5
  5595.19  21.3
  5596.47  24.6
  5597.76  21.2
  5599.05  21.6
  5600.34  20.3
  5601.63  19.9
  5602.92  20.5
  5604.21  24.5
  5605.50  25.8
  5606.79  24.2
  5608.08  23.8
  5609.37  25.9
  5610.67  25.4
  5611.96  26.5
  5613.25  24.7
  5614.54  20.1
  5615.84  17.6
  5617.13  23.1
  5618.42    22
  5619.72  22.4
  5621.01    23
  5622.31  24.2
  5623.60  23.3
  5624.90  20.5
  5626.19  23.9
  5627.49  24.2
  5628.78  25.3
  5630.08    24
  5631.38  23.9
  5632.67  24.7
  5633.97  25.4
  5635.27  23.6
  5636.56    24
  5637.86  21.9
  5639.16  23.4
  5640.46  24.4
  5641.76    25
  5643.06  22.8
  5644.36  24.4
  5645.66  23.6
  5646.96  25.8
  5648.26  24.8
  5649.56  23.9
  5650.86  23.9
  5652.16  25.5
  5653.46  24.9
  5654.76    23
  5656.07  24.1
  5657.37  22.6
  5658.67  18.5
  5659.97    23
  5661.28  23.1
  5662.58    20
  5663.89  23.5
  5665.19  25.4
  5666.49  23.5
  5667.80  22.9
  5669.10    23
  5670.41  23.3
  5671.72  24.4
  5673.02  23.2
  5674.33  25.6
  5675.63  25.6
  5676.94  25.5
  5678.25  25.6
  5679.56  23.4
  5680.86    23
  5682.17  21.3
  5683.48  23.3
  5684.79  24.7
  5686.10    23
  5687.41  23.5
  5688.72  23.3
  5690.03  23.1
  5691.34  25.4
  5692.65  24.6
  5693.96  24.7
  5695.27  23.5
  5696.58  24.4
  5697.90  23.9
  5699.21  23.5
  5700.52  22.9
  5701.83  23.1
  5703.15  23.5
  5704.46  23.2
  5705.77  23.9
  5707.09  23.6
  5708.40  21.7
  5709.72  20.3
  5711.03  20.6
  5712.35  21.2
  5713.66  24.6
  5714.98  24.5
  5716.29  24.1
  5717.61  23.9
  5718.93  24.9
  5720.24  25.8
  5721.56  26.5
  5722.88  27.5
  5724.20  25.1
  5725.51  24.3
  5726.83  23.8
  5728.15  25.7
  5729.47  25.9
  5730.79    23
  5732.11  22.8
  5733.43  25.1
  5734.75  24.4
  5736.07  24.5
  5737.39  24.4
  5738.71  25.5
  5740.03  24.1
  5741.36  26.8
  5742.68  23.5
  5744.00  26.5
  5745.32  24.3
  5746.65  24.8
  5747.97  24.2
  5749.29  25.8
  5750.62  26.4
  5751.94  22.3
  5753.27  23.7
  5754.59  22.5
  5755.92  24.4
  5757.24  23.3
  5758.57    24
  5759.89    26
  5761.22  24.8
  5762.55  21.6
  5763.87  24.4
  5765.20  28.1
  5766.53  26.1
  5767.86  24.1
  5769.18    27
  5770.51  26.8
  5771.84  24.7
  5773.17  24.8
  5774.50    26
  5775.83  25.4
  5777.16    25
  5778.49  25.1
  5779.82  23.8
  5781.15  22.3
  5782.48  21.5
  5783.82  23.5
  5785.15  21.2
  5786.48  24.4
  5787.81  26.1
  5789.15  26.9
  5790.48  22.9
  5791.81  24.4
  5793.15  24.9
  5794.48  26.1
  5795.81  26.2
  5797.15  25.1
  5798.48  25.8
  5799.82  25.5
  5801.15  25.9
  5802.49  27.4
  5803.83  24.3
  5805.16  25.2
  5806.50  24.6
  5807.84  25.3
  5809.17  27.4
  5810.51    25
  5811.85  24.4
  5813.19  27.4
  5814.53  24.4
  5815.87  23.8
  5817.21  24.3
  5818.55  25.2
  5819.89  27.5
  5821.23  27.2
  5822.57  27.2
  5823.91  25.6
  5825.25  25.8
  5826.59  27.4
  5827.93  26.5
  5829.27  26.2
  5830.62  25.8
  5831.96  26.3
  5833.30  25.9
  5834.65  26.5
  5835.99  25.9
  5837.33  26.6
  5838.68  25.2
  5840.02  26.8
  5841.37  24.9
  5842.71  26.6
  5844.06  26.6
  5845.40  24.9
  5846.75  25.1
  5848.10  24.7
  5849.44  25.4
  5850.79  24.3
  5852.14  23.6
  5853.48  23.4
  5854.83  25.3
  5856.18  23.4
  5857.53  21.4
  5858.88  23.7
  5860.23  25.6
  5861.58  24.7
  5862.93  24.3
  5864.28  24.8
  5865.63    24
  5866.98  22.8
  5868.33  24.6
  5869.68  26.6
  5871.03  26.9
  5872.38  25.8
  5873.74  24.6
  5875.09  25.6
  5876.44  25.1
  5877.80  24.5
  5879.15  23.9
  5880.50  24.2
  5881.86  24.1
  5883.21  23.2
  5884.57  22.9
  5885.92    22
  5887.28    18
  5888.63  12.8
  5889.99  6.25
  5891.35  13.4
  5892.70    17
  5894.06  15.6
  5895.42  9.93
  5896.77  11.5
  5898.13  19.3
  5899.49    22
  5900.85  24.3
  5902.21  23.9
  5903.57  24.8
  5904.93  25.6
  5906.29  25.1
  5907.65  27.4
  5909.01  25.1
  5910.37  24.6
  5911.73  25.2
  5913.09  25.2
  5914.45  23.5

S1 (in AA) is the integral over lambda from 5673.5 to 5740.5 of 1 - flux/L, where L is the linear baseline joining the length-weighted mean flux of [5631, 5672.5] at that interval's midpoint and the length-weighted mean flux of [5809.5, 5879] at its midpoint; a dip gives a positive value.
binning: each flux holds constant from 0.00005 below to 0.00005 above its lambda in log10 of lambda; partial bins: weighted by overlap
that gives 0.2 AA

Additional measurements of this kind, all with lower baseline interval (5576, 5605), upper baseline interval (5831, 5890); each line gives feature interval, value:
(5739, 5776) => -2.55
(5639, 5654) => -1.40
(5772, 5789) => -0.53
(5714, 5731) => -1.54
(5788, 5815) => -2.09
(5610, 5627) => -0.60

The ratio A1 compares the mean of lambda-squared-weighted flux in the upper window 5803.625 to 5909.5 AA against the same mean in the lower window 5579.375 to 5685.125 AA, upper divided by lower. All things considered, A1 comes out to 1.11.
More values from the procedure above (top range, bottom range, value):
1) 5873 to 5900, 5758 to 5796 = 0.81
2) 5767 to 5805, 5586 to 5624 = 1.19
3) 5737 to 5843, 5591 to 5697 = 1.13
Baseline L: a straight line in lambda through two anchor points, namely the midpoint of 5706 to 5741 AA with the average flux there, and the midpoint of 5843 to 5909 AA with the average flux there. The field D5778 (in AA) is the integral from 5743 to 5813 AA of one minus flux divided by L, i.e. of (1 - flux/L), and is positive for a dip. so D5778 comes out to -3.8 AA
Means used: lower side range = 24.2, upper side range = 22.5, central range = 24.9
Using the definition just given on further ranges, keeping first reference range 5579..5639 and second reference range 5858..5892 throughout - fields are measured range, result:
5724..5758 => -2.8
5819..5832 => -2.3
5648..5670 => -0.5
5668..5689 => -1.1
